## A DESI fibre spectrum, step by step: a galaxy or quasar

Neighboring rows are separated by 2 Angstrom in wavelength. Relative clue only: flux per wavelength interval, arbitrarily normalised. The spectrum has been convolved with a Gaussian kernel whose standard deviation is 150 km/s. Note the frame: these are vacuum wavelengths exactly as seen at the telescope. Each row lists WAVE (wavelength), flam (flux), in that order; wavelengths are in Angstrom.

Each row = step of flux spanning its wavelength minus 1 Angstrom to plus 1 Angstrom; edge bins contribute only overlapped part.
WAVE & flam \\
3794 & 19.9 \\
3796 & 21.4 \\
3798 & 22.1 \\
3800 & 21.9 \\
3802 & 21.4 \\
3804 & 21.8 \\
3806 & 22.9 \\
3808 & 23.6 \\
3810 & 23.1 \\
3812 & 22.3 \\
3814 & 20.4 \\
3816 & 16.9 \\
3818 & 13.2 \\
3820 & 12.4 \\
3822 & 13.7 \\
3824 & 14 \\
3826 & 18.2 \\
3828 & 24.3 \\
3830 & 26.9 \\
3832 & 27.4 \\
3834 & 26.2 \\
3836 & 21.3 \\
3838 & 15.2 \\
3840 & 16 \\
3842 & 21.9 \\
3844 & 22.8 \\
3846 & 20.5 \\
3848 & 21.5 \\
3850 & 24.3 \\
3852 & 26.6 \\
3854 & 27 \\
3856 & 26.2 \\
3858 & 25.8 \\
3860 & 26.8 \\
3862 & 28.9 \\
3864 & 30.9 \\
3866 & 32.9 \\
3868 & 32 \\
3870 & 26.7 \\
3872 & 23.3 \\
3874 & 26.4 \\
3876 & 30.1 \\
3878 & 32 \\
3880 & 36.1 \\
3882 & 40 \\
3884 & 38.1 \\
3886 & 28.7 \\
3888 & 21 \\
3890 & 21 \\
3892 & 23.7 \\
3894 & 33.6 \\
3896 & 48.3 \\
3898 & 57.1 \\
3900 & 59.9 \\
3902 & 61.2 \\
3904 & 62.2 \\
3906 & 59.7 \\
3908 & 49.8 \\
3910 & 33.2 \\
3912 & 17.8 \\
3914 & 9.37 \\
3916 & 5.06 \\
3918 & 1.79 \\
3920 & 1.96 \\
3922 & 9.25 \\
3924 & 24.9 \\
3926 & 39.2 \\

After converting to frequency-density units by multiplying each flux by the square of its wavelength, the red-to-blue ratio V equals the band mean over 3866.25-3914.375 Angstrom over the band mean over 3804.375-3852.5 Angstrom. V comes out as 1.84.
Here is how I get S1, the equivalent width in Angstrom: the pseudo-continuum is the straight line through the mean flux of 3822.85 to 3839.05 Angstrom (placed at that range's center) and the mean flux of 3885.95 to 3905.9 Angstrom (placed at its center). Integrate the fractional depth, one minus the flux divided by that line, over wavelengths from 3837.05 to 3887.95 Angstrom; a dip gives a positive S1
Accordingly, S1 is 8.0 Angstrom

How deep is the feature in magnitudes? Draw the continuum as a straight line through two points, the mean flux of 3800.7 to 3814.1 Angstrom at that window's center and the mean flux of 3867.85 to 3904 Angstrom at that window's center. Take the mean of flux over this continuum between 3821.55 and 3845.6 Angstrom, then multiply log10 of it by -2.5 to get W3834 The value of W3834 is 0.28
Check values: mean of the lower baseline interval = 22.3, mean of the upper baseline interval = 36.3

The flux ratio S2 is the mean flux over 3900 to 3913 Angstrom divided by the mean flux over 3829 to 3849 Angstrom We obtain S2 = 2.20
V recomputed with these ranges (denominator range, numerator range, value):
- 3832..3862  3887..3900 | 1.58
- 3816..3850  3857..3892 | 1.51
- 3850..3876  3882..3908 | 1.58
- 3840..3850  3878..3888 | 1.62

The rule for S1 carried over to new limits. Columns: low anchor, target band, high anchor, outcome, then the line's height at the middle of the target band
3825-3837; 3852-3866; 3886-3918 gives 0.45 Angstrom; 28.8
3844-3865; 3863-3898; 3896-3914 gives 4.94 Angstrom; 37.1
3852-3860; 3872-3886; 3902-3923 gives -3.23 Angstrom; 26.6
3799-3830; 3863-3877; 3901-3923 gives -2.50 Angstrom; 24.5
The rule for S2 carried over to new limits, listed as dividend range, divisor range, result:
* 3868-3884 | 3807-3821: 1.66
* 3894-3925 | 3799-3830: 1.71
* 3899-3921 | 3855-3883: 1.10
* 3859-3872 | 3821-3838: 1.38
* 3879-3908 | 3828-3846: 1.91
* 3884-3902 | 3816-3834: 2.00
